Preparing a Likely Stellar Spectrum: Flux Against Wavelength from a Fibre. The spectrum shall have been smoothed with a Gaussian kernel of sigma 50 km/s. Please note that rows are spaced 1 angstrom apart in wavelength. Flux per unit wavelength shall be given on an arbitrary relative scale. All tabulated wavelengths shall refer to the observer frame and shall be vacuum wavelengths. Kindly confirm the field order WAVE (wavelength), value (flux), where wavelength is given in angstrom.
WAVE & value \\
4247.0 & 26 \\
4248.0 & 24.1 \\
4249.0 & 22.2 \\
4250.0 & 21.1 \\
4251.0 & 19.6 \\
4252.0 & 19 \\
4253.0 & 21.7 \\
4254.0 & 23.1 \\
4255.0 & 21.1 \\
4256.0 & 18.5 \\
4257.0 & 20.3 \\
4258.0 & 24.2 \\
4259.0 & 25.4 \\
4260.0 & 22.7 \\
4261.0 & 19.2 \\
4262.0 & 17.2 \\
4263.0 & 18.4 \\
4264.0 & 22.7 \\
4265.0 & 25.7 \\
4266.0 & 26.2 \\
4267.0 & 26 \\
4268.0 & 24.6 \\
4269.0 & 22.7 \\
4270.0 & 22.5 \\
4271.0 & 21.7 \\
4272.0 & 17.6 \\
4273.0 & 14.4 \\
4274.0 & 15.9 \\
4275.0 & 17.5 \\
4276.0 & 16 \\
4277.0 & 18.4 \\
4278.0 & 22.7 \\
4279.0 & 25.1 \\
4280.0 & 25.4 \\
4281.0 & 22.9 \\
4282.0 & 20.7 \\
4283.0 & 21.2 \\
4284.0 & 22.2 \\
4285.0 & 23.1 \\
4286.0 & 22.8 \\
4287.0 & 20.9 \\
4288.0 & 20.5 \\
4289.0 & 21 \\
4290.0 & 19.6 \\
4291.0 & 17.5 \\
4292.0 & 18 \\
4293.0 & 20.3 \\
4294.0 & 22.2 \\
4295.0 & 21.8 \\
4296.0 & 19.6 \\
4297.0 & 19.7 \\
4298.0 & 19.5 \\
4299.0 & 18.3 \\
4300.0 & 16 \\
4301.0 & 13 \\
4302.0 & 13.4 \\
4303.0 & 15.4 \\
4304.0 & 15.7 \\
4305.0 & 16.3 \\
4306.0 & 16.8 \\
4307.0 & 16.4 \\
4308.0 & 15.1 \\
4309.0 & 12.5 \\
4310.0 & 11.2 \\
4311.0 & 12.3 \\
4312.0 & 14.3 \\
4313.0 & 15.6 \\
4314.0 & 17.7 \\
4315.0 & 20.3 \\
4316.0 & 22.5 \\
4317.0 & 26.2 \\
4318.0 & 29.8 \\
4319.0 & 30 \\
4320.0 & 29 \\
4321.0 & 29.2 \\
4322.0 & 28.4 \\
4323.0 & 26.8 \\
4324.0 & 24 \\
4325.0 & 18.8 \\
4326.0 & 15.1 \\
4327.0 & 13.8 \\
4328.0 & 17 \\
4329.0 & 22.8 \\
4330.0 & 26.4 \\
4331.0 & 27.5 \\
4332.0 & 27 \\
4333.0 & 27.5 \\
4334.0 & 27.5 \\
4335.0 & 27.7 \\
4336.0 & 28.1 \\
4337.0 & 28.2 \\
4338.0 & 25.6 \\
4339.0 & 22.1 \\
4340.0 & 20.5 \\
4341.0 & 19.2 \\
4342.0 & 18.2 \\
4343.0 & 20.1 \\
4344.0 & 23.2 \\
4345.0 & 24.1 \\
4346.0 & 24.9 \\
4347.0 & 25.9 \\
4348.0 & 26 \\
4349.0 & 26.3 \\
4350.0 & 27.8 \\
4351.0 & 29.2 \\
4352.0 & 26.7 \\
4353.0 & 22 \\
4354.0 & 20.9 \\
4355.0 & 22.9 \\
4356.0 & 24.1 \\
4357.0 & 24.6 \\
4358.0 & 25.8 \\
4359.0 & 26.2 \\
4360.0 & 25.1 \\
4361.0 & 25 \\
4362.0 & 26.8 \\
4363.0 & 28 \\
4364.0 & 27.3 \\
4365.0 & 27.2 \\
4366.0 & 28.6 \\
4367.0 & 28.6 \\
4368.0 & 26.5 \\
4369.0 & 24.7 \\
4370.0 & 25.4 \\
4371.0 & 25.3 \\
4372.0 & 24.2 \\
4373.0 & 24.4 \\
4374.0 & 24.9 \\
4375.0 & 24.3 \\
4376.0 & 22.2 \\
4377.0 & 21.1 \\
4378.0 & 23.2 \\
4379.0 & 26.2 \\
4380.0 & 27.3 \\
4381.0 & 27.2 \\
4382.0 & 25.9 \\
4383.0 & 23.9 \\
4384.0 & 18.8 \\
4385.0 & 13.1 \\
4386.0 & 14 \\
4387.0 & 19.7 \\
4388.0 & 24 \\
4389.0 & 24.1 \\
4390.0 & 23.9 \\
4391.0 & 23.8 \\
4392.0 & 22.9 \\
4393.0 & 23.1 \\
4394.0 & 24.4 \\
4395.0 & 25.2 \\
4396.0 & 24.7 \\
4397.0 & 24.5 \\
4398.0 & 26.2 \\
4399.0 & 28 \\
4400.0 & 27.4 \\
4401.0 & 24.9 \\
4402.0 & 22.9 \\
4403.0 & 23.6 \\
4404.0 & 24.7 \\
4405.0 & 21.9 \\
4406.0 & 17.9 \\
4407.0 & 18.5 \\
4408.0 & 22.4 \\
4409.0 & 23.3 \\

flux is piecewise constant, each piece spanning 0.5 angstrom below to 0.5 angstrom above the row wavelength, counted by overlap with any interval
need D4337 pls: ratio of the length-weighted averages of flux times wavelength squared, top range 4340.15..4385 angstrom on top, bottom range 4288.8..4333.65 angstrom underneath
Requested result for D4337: 1.26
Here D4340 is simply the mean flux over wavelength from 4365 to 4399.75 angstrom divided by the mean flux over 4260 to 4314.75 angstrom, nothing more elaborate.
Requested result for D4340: 1.3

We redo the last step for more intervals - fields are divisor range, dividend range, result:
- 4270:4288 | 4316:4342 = 1.19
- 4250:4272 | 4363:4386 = 1.11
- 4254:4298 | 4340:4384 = 1.18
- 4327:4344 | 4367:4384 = 1.04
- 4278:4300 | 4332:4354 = 1.18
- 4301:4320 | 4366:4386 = 1.33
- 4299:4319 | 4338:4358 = 1.38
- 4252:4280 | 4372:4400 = 1.11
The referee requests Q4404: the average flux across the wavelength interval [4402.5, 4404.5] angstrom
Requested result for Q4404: 24.1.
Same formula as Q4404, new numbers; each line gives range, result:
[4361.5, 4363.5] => 27.4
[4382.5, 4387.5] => 17.9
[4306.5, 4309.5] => 14.7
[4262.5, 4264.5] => 20.5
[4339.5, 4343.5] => 19.5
